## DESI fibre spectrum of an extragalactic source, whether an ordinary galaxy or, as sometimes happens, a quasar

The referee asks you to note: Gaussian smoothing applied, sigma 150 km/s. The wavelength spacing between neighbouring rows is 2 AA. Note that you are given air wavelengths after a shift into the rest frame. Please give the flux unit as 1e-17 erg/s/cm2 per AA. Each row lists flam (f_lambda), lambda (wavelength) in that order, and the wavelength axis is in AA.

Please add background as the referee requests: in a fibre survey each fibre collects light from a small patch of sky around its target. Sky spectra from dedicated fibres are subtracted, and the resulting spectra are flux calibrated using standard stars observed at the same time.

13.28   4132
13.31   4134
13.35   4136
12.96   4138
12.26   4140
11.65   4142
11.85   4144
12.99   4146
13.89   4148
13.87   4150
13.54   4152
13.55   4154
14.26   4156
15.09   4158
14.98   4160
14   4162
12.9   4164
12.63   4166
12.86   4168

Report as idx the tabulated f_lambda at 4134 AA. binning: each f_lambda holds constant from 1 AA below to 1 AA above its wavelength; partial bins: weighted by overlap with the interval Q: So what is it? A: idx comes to 13.31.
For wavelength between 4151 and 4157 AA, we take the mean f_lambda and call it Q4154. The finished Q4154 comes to 13.8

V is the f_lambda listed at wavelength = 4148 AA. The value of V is 13.89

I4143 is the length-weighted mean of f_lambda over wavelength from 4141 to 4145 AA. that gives 11.8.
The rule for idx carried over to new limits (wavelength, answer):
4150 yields 13.87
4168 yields 12.86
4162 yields 14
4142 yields 11.65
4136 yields 13.35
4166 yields 12.63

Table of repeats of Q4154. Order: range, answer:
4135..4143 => 12.6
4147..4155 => 13.7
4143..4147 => 12.4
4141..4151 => 12.8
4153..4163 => 14.4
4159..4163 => 14.5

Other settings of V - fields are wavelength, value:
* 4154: 13.55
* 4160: 14.98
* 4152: 13.54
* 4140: 12.26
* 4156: 14.26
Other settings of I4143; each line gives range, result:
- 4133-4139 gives 13.2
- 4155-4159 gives 14.7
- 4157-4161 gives 15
